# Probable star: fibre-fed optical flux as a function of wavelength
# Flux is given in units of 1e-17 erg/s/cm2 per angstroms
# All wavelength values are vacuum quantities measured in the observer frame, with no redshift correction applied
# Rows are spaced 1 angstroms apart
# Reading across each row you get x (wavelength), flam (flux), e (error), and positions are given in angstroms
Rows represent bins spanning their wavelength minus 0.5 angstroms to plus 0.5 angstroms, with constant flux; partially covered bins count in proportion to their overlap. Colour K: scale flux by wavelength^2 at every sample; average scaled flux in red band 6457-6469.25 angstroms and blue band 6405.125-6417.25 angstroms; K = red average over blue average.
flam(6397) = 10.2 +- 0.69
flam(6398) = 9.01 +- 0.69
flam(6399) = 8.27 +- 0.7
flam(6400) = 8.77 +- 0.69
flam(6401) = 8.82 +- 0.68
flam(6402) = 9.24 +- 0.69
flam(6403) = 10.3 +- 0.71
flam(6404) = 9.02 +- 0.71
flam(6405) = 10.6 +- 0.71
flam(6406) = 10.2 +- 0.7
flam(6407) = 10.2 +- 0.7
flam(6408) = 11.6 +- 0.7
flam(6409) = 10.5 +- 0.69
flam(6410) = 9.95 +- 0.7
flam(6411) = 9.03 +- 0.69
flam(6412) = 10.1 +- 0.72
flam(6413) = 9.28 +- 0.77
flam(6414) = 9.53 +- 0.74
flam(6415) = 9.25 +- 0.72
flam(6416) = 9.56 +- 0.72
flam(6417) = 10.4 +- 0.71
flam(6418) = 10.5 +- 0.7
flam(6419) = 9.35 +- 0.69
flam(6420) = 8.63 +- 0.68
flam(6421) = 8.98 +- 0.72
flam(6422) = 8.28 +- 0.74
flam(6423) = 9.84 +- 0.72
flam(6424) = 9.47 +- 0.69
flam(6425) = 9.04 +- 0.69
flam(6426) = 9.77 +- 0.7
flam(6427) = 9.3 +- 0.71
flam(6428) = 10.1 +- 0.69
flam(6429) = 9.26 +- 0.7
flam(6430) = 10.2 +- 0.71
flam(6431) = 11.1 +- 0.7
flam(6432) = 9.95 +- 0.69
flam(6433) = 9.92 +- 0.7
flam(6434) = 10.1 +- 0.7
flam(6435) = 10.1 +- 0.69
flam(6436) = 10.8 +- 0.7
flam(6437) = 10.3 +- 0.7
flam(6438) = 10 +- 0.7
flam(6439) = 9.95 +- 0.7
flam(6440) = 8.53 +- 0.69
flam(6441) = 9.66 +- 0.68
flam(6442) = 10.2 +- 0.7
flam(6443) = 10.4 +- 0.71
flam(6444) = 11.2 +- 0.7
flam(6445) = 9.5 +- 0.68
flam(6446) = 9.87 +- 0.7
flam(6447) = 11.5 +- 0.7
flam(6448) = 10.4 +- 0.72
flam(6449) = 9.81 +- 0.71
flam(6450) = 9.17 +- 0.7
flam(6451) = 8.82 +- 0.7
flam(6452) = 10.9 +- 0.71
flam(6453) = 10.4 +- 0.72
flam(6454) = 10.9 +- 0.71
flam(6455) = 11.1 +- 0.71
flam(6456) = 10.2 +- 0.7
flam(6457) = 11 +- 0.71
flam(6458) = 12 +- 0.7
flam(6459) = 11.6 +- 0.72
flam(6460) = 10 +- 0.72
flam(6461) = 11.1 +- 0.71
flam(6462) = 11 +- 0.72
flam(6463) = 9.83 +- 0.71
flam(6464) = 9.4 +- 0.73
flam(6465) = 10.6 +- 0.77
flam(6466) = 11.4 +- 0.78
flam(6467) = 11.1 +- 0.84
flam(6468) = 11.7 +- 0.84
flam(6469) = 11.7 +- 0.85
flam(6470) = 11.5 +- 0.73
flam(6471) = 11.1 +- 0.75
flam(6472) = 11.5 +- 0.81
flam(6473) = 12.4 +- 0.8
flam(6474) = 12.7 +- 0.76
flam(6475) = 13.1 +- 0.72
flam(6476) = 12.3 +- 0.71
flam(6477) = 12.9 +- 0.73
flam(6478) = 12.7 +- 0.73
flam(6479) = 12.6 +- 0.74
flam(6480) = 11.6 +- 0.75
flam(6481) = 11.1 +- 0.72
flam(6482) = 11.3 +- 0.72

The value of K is 1.1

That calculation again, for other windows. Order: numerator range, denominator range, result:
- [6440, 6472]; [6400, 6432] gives 1.10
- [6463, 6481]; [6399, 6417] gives 1.23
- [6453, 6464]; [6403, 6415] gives 1.10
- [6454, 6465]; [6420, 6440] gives 1.11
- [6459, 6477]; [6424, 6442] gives 1.16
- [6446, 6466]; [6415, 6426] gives 1.13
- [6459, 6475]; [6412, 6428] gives 1.20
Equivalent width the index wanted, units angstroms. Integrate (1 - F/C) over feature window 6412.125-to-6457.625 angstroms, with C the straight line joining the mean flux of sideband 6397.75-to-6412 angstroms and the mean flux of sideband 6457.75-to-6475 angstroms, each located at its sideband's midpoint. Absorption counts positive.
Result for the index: 2.3 angstroms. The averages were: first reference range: 9.71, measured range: 9.93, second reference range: 11.3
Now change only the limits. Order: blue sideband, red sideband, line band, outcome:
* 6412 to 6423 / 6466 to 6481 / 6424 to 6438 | 0.1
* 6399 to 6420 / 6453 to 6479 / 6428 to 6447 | 0.8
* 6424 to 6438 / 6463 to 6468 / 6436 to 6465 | 0.1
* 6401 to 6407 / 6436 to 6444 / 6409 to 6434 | 0.7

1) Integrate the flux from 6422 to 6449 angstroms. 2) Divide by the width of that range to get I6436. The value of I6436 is 9.98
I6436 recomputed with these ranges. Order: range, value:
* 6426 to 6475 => 10.5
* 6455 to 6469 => 10.9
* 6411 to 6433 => 9.61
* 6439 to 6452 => 9.96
